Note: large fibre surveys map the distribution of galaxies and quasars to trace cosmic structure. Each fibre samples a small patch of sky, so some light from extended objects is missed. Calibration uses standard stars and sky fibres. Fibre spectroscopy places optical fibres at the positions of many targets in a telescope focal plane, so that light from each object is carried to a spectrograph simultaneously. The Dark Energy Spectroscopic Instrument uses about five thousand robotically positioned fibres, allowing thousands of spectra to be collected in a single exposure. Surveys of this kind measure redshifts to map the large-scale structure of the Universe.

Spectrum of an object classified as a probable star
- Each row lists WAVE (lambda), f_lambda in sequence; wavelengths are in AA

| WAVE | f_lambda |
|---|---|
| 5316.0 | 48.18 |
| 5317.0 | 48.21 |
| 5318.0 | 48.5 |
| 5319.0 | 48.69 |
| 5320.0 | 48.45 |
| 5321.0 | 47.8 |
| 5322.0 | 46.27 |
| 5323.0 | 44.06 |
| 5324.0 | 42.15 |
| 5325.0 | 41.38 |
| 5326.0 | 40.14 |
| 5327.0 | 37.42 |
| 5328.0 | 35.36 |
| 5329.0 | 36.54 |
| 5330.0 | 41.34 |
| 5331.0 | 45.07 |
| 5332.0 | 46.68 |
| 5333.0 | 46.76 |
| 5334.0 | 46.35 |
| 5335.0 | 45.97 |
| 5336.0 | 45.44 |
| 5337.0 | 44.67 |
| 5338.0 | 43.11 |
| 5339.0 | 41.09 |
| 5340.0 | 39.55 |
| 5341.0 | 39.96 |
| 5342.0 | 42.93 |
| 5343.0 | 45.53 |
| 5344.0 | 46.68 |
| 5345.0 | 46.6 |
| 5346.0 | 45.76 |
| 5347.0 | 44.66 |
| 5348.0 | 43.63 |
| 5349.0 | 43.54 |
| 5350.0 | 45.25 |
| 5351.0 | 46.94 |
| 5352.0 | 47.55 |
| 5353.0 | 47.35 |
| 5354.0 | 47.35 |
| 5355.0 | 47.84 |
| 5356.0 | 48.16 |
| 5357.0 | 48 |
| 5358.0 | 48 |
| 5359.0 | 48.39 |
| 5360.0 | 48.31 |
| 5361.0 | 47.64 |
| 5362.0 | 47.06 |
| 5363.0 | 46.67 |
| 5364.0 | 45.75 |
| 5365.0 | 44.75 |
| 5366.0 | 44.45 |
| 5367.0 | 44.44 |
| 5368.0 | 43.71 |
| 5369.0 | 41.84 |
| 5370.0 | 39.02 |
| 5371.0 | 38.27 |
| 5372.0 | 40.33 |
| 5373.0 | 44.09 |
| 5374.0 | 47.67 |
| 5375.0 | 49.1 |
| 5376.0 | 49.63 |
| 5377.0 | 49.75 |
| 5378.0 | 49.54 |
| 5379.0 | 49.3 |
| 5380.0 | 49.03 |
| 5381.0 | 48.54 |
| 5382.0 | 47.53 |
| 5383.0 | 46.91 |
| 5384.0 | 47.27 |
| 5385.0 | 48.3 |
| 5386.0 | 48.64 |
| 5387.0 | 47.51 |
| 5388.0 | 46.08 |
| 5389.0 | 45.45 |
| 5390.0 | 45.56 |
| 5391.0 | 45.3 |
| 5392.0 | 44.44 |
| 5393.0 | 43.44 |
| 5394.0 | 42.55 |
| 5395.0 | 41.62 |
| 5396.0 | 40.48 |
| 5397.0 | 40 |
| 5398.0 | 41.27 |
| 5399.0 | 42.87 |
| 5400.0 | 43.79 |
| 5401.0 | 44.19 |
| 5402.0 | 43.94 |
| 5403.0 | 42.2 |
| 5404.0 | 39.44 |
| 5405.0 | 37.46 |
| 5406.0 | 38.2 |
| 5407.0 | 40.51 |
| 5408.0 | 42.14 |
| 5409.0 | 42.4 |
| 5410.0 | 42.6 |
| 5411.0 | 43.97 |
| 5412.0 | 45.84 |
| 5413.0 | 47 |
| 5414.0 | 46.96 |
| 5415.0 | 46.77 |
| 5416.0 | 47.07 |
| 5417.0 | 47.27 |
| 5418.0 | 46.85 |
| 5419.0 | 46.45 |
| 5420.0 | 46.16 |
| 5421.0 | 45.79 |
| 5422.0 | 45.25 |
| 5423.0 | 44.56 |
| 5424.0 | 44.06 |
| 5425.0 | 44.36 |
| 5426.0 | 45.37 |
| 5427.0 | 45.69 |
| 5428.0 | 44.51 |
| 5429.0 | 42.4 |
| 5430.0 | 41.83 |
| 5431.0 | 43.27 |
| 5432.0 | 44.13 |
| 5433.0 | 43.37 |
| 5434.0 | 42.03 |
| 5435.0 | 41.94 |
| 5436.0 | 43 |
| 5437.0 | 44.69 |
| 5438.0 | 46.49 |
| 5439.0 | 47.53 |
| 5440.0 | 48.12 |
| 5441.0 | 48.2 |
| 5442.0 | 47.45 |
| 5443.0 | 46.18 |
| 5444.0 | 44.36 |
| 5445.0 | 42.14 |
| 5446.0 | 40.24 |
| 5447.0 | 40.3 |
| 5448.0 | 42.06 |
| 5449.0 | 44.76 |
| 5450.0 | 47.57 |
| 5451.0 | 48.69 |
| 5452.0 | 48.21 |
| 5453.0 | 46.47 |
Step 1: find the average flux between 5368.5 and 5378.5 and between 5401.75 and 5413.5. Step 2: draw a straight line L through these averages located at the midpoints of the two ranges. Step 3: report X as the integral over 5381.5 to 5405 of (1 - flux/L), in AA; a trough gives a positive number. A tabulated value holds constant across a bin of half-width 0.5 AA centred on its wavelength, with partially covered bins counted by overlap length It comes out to -0.5 AA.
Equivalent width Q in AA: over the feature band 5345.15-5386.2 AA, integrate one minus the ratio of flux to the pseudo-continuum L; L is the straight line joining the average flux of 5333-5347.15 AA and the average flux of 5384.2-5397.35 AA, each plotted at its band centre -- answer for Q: -1.72 AA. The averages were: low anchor 44.2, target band 46.3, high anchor 44.7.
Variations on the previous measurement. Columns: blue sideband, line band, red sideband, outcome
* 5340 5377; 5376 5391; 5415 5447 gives -0.8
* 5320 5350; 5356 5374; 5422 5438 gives -0.6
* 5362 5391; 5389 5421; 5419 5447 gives 1.2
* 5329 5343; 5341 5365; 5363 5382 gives -1.0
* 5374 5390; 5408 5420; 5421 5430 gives -0.1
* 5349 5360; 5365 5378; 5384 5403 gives 0.4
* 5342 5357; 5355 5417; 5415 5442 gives 0.9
